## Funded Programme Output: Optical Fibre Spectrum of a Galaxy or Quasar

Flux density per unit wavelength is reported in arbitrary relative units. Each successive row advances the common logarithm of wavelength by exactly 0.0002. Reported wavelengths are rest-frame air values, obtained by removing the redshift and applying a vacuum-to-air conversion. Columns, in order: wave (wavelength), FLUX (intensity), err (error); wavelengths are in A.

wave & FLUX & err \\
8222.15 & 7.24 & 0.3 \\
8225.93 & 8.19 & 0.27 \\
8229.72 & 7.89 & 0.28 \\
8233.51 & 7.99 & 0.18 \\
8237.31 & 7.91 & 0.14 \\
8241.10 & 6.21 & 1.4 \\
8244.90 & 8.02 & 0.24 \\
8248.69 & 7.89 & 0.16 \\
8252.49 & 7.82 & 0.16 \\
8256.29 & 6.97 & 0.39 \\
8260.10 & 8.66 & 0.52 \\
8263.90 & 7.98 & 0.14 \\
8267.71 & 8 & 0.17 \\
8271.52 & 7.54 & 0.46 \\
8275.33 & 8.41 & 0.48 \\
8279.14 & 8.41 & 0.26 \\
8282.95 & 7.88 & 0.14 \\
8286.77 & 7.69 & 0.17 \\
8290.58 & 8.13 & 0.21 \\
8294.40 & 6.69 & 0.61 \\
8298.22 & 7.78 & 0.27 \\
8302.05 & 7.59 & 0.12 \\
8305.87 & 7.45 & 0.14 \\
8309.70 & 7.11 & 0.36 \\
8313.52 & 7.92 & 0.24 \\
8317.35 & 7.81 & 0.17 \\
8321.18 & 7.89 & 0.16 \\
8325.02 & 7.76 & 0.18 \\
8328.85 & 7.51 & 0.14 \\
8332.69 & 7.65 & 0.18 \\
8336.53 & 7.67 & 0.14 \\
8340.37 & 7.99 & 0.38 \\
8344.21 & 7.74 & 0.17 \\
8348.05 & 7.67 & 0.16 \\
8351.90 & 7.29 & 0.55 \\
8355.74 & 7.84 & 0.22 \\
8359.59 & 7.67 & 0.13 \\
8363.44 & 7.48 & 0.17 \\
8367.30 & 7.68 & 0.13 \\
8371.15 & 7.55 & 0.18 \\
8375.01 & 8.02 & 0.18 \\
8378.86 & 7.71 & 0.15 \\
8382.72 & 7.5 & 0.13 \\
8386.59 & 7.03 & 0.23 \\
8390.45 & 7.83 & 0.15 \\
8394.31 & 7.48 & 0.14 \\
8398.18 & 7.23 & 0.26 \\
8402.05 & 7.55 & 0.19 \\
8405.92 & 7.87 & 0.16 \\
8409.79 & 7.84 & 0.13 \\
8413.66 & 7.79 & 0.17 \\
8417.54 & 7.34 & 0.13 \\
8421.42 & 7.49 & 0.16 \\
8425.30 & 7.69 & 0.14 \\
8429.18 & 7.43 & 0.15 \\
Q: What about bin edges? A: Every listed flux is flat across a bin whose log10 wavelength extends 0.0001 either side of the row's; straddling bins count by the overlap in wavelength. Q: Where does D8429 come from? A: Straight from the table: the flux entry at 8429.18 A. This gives 7.43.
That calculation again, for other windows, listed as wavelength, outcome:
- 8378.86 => 7.71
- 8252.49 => 7.82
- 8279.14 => 8.41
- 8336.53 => 7.67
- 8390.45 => 7.83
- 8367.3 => 7.68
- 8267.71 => 8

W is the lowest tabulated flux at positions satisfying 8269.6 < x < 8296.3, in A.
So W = 6.69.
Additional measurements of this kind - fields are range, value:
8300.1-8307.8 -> 7.45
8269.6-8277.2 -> 7.54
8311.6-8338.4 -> 7.51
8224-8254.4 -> 6.21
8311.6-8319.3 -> 7.81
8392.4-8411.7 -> 7.23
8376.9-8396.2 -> 7.03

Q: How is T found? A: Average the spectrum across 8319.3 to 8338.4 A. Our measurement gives 7.69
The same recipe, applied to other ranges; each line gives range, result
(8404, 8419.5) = 7.71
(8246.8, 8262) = 7.83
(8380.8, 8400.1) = 7.41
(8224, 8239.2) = 7.99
